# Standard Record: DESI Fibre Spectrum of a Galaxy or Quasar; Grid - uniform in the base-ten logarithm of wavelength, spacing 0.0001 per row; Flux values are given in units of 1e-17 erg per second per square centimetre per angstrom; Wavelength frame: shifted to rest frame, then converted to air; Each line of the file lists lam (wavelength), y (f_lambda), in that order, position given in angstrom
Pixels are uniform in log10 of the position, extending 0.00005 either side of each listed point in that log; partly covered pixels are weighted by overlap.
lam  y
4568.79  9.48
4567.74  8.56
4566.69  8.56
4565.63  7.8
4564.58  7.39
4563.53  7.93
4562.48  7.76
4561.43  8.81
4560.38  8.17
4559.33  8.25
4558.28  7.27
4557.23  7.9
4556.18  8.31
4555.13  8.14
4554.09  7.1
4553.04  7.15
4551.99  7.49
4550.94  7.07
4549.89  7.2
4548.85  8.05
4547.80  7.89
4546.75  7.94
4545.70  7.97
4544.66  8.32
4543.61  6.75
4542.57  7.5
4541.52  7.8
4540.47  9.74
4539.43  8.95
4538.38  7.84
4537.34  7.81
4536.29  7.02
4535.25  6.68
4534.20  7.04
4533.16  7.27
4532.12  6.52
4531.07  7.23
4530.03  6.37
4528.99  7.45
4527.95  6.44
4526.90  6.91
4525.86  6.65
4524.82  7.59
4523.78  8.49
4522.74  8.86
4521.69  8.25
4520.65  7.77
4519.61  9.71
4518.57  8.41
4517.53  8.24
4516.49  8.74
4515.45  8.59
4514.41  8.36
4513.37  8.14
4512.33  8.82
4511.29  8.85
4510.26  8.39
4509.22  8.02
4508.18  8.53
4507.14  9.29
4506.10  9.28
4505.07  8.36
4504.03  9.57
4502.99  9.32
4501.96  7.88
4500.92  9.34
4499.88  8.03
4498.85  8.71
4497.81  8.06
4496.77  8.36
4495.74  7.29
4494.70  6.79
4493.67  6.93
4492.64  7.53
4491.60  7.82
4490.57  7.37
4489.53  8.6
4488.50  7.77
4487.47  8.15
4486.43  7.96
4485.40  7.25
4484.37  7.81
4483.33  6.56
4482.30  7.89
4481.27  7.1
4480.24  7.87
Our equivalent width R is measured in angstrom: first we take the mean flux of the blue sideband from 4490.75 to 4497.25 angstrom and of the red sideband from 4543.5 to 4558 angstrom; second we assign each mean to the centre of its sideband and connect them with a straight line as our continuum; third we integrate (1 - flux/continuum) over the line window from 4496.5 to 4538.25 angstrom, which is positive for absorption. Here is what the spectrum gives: -3.0 angstrom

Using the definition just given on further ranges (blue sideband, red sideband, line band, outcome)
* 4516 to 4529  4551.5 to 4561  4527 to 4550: 1.01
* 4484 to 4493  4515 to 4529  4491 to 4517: -1.47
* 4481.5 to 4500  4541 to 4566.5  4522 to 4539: 1.00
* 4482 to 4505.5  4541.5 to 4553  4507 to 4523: -1.46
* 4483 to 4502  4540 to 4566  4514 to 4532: -0.08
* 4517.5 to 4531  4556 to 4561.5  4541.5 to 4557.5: 0.63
